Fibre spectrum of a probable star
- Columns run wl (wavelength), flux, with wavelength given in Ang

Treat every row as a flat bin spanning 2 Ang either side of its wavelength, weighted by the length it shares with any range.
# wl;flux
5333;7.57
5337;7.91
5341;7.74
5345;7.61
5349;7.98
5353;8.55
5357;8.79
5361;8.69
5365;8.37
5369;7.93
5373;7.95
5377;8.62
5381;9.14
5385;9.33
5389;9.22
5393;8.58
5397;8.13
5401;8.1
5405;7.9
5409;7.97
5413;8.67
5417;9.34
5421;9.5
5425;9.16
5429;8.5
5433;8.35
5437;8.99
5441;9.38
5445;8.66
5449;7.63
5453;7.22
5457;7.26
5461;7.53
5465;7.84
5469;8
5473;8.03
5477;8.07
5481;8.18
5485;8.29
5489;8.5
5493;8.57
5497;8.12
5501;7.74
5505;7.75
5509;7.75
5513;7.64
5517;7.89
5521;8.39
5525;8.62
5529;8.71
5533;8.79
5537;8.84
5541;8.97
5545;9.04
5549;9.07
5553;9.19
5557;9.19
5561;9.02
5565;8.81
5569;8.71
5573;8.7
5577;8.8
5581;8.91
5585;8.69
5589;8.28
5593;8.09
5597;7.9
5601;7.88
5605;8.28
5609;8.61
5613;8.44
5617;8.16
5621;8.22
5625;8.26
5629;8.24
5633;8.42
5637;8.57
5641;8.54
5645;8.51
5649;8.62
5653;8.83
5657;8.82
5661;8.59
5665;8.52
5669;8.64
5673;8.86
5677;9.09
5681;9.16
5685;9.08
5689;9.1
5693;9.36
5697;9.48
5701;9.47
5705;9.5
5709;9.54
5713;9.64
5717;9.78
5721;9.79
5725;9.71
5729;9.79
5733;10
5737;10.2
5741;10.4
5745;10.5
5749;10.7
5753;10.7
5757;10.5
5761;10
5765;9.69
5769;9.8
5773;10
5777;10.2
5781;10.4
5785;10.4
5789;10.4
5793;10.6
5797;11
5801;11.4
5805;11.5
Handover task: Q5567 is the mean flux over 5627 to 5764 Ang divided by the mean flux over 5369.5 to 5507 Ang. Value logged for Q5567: 1.1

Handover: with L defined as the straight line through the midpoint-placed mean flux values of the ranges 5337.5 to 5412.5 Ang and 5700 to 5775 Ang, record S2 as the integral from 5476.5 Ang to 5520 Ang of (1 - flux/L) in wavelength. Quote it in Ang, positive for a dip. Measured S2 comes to 4.21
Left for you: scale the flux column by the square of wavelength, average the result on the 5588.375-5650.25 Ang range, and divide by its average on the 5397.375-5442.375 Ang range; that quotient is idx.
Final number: 1.03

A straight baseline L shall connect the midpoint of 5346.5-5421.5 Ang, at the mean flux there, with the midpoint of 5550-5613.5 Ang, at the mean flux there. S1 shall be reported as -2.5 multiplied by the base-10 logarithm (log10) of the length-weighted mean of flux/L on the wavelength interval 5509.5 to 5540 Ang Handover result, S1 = 0.02 mag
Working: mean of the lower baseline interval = 8.54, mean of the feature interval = 8.4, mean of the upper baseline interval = 8.6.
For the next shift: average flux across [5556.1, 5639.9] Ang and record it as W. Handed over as 8.48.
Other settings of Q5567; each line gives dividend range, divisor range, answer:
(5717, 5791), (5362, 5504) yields 1.22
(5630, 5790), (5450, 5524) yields 1.20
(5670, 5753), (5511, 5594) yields 1.11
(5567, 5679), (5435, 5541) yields 1.04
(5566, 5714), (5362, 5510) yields 1.04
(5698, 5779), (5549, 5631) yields 1.17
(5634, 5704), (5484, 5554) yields 1.06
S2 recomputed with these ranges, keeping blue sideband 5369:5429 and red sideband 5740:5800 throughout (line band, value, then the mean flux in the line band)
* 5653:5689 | 3.83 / 8.86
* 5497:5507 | 1.43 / 7.82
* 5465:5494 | 2.67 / 8.2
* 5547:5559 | 0.28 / 9.15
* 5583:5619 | 4.99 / 8.26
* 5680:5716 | 2.33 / 9.39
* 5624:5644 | 2.72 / 8.42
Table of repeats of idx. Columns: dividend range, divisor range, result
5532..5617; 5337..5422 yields 1.10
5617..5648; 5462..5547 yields 1.06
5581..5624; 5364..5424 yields 1.04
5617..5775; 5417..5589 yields 1.18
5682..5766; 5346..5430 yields 1.30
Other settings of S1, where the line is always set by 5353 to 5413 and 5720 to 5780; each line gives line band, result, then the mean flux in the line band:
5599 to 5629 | 0.15 mag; 8.26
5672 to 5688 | 0.09 mag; 9.06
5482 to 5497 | 0.07 mag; 8.39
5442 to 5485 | 0.12 mag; 7.9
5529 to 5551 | 0.03 mag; 8.92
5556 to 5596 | 0.08 mag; 8.69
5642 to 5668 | 0.13 mag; 8.64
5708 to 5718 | 0.04 mag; 9.65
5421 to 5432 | -0.03 mag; 8.91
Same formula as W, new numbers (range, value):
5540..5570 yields 9.01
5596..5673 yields 8.44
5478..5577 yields 8.52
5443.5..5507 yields 7.96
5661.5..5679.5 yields 8.77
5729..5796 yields 10.3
